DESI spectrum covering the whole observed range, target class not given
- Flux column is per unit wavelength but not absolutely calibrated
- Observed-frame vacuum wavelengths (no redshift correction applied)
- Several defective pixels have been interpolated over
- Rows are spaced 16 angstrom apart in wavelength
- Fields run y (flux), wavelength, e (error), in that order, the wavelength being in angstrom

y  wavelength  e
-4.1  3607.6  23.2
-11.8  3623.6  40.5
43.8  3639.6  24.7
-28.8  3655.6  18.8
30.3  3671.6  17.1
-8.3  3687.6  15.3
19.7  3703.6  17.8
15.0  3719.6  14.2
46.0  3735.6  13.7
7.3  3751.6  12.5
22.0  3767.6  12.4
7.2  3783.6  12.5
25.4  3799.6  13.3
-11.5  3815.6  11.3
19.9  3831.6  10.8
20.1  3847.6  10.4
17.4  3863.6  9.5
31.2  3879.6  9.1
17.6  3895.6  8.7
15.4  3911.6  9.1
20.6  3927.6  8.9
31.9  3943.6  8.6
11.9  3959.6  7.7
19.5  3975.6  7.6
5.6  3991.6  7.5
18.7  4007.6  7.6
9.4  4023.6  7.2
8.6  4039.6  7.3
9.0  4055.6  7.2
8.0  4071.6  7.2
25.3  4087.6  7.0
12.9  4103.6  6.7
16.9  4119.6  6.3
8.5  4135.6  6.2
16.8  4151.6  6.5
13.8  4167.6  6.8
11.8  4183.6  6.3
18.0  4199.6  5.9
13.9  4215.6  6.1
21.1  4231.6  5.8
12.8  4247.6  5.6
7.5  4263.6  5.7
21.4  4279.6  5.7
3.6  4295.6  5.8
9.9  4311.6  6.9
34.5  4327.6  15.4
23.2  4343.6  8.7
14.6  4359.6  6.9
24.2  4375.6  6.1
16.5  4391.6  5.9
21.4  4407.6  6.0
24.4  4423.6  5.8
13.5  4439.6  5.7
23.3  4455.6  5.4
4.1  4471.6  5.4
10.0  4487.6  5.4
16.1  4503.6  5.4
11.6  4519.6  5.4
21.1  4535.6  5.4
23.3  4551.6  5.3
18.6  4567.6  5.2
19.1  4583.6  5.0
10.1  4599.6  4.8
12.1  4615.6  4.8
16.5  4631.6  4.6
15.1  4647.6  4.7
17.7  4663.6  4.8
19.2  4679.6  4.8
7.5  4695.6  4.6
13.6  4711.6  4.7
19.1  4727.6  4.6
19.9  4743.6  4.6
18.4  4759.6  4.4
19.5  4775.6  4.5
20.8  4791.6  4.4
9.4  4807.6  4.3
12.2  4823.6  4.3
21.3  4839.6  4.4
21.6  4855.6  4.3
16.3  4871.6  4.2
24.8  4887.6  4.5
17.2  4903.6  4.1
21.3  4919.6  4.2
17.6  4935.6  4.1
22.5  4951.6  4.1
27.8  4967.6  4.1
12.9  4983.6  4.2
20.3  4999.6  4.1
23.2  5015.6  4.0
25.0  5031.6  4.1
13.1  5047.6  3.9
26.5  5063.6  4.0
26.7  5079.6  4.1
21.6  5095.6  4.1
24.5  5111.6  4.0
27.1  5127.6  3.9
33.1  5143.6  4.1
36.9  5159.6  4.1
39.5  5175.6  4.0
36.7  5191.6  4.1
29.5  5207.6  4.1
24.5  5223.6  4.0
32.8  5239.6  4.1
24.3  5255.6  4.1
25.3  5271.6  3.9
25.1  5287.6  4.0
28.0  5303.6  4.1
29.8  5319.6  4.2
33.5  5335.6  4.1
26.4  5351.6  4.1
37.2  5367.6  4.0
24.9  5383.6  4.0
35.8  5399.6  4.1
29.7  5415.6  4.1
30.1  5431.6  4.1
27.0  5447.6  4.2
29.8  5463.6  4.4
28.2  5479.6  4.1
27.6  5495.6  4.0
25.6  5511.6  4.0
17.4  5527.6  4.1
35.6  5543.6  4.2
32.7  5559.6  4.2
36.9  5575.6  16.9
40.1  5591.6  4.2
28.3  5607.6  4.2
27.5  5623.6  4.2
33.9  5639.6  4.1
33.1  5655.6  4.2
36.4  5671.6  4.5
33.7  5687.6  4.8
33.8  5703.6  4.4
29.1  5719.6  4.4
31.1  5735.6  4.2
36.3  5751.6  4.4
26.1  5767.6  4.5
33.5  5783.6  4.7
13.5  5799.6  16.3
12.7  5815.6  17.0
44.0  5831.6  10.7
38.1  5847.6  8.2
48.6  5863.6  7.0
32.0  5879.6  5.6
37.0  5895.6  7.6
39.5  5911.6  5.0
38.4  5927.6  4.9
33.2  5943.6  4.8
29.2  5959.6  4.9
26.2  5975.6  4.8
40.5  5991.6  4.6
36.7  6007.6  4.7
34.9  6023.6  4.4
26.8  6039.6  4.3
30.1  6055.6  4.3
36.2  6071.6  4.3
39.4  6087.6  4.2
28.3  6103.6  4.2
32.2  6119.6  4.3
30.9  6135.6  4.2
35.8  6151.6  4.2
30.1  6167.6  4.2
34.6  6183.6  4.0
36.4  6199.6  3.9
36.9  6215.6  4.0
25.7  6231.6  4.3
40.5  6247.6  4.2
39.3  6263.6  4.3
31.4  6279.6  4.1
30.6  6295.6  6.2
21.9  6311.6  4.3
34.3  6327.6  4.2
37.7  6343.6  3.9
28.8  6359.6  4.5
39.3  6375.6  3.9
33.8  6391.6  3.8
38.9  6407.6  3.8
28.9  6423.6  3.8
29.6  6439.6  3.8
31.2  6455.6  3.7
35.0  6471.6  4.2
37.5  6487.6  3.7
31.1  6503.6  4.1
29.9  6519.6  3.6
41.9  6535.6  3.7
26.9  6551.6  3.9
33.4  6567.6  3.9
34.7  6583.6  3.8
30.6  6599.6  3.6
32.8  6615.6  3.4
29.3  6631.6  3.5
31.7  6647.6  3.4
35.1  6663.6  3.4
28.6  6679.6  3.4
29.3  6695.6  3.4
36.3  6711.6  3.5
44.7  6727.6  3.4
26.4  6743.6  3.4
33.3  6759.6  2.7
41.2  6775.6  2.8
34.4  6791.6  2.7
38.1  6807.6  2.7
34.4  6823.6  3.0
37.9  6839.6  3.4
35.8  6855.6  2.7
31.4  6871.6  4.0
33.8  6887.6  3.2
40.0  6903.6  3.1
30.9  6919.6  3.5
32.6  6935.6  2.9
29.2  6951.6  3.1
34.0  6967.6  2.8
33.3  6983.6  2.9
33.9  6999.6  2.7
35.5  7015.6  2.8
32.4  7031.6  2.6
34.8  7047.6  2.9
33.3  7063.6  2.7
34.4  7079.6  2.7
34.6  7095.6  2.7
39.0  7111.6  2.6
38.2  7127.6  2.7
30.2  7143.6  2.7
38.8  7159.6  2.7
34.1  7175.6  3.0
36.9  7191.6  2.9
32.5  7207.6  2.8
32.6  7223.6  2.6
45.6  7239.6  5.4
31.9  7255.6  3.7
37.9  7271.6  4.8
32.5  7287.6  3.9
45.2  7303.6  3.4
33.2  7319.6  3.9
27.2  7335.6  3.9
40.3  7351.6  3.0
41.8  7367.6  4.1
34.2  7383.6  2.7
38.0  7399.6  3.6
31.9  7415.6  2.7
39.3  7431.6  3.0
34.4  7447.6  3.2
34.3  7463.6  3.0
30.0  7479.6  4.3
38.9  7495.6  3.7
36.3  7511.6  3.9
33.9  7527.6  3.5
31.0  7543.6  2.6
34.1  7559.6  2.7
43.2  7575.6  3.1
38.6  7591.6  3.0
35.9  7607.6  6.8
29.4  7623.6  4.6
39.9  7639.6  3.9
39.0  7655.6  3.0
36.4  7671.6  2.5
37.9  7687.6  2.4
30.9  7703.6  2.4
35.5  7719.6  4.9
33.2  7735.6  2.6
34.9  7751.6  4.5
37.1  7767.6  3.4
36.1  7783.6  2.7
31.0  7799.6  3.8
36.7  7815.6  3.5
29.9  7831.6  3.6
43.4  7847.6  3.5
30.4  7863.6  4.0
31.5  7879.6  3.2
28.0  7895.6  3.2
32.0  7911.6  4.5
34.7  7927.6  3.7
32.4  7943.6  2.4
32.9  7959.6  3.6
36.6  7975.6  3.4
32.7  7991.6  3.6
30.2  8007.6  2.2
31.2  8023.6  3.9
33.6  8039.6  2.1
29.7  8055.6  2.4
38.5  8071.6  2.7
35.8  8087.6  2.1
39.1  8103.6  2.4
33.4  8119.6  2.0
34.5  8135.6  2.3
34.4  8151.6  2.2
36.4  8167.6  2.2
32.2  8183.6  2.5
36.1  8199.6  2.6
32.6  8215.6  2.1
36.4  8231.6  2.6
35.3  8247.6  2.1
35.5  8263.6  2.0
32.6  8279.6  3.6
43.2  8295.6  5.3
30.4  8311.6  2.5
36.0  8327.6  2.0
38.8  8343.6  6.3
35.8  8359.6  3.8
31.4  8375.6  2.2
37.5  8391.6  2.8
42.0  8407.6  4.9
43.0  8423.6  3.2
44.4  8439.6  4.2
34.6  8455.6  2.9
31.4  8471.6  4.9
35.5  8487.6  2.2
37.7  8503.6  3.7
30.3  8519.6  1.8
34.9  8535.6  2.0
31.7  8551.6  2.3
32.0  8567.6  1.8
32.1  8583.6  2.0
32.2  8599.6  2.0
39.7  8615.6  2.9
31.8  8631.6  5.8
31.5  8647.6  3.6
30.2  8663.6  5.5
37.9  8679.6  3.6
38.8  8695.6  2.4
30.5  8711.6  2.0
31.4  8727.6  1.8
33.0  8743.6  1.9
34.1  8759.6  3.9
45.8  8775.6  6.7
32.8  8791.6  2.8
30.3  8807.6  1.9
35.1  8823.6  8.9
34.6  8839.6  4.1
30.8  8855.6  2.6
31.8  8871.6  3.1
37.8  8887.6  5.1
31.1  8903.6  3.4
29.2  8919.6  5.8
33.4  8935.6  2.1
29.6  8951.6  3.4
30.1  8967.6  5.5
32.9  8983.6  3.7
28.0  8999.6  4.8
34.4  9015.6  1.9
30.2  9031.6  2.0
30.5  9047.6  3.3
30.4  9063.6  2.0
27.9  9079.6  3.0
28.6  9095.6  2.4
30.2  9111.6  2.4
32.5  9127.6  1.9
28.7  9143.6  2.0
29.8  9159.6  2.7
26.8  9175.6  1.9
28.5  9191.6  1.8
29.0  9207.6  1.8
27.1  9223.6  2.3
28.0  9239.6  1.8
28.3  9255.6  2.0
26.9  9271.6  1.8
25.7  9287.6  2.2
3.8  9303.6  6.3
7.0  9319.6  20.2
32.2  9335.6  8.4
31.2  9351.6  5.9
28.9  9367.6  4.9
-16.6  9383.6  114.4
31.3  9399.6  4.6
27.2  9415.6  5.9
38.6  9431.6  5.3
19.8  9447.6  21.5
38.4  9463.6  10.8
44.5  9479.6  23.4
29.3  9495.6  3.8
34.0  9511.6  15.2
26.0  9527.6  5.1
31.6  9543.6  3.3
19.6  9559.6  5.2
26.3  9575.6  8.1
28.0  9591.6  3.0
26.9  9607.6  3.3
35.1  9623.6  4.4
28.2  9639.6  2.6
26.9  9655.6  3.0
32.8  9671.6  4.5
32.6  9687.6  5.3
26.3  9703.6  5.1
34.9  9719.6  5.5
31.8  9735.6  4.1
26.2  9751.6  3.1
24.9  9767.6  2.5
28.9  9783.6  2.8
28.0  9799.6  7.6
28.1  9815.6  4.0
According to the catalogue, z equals 0.282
